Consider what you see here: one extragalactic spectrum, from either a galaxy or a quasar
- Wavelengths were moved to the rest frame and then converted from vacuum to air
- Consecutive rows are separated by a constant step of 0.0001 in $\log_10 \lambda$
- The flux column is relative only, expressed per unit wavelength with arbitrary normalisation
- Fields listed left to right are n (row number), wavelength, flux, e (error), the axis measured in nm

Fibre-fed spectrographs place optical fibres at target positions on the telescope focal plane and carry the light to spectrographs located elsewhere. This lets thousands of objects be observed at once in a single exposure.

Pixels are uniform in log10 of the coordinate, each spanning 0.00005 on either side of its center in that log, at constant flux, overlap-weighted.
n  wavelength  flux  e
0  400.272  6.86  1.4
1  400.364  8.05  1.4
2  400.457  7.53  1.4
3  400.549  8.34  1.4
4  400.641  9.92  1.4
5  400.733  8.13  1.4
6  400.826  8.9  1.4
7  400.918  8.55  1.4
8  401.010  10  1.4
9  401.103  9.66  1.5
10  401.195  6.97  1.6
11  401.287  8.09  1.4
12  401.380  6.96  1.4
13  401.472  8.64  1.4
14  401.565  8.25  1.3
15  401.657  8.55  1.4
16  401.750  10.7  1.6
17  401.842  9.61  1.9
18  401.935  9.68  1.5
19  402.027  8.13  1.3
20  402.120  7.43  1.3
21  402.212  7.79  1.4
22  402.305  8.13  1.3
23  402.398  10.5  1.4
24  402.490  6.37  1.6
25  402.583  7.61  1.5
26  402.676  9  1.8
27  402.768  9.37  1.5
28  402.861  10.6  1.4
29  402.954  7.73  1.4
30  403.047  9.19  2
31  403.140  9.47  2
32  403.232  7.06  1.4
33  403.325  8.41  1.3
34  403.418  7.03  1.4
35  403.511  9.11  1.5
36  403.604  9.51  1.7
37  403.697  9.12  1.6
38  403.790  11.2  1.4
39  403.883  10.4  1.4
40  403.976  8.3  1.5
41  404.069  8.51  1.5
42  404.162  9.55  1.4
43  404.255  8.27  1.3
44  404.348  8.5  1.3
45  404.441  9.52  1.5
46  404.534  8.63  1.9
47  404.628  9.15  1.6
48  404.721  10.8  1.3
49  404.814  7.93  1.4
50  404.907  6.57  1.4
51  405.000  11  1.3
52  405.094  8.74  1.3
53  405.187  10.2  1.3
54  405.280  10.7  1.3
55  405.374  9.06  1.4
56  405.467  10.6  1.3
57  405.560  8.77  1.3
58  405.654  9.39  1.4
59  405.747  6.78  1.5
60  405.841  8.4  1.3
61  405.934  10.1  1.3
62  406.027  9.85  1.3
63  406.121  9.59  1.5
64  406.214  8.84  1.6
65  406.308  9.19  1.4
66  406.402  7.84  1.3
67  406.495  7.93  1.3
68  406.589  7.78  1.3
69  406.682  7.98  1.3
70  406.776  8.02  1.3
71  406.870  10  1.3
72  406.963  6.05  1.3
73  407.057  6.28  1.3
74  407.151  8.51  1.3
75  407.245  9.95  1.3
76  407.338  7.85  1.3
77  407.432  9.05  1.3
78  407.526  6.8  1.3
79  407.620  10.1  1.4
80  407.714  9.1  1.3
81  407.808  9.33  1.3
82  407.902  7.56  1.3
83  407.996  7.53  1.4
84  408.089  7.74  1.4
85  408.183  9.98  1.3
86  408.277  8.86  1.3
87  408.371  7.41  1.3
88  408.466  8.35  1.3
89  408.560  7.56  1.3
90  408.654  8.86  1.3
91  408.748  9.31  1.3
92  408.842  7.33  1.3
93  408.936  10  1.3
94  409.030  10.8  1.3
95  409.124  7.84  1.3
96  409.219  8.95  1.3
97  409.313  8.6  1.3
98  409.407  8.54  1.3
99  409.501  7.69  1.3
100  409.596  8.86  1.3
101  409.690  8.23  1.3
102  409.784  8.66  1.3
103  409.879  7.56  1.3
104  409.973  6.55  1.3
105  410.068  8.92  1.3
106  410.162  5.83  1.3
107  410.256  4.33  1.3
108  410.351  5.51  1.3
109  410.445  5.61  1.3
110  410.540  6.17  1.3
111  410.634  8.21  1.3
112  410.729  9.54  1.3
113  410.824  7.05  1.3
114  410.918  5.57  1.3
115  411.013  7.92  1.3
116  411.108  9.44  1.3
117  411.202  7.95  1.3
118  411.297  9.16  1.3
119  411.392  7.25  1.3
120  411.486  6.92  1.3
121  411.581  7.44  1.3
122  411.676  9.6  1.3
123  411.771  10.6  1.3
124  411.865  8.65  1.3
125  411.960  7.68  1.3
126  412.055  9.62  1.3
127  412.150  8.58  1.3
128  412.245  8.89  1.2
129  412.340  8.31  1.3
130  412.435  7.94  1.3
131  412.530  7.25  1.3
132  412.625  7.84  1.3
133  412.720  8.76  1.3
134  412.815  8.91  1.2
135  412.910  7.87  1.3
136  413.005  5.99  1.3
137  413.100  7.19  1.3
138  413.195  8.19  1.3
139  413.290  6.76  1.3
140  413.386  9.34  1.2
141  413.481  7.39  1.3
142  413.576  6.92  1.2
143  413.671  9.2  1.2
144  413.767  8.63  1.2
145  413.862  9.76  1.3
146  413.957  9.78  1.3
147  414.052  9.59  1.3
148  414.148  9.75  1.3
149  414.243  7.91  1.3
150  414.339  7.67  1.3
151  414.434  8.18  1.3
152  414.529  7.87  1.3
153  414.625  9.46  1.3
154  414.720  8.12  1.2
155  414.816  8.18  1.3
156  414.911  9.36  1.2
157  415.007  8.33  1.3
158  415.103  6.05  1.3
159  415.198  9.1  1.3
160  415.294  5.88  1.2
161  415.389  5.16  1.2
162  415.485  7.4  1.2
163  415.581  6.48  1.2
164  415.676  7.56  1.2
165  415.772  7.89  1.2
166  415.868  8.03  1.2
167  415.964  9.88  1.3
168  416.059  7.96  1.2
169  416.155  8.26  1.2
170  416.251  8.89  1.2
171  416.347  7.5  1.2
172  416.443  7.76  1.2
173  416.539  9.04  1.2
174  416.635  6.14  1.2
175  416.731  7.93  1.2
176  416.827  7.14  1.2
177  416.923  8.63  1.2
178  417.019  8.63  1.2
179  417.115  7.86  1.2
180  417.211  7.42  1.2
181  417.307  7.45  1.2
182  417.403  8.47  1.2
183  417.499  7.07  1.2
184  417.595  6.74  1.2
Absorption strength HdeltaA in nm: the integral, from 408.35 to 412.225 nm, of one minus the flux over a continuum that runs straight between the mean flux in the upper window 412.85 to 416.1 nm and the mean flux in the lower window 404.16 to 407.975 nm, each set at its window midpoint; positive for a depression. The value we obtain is 0.171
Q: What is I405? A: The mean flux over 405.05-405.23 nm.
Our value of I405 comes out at 9.48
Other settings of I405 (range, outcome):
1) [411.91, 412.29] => 8.68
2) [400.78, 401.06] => 9.16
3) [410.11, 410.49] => 5.38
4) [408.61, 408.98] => 8.88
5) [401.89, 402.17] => 8.42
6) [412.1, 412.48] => 8.43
